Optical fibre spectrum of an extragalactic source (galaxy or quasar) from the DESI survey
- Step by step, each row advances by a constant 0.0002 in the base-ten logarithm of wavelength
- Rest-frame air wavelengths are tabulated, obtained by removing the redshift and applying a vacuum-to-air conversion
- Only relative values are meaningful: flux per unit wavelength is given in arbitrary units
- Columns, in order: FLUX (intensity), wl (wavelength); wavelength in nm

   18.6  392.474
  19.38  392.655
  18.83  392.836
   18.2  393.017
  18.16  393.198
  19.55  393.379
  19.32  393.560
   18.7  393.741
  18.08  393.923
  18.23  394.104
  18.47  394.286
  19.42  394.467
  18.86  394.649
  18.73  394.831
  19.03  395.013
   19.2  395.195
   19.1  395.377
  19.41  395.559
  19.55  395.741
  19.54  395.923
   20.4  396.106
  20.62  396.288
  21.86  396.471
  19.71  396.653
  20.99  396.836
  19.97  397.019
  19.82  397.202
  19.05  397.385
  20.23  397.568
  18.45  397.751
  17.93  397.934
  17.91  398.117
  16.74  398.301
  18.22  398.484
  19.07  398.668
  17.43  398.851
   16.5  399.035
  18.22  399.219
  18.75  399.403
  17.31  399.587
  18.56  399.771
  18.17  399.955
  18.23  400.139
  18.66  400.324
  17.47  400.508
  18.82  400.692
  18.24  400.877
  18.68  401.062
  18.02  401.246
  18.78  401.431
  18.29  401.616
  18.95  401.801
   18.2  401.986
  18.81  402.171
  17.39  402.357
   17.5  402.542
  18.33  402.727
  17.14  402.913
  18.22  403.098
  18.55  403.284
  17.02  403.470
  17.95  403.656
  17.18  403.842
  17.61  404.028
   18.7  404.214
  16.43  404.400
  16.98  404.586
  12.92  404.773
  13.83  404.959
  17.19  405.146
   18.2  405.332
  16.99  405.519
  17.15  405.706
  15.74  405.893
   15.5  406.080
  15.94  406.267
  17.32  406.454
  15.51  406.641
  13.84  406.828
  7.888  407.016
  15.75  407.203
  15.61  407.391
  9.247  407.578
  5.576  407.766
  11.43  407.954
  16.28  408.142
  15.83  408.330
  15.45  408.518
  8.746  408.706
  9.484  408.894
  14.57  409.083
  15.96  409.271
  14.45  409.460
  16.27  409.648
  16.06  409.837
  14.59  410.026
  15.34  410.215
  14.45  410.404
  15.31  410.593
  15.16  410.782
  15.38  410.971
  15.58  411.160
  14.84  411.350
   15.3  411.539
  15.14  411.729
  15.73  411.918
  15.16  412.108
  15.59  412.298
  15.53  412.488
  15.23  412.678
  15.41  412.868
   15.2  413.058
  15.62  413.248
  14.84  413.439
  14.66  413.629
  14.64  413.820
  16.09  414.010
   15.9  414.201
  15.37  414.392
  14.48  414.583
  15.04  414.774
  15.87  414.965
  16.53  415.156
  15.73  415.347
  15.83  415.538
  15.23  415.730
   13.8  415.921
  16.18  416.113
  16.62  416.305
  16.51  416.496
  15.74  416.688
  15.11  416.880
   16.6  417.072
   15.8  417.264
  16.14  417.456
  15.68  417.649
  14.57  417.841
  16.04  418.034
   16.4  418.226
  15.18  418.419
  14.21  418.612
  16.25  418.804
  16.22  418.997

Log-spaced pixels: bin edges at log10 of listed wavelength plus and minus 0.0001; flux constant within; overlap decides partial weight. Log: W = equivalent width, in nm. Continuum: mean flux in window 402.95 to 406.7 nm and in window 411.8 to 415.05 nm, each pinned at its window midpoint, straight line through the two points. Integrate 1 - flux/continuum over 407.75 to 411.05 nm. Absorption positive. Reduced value 0.39 nm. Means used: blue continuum 16.8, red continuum 15.3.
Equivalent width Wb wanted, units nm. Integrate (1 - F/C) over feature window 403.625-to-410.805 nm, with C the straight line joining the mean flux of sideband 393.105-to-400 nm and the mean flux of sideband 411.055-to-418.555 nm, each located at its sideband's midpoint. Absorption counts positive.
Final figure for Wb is 0.910 nm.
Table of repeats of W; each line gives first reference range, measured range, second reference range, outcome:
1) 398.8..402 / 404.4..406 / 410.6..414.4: 0.09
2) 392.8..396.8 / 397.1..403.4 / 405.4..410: -0.45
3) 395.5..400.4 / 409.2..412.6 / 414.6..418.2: 0.28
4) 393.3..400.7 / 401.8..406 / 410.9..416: 0.04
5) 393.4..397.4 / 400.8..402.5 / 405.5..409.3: -0.19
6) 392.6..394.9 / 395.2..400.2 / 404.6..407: -0.35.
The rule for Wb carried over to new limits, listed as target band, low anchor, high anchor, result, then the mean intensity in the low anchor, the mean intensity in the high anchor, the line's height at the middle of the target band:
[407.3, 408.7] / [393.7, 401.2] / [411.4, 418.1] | 0.357 nm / 18.8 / 15.5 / 16.8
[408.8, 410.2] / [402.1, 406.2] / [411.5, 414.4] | 0.128 nm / 17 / 15.3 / 16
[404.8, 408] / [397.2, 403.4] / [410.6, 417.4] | 0.515 nm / 18.2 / 15.5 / 17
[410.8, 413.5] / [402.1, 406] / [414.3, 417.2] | 0.129 nm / 17.1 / 15.6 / 16.1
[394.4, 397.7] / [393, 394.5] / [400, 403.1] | -0.212 nm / 18.7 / 18.2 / 18.5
